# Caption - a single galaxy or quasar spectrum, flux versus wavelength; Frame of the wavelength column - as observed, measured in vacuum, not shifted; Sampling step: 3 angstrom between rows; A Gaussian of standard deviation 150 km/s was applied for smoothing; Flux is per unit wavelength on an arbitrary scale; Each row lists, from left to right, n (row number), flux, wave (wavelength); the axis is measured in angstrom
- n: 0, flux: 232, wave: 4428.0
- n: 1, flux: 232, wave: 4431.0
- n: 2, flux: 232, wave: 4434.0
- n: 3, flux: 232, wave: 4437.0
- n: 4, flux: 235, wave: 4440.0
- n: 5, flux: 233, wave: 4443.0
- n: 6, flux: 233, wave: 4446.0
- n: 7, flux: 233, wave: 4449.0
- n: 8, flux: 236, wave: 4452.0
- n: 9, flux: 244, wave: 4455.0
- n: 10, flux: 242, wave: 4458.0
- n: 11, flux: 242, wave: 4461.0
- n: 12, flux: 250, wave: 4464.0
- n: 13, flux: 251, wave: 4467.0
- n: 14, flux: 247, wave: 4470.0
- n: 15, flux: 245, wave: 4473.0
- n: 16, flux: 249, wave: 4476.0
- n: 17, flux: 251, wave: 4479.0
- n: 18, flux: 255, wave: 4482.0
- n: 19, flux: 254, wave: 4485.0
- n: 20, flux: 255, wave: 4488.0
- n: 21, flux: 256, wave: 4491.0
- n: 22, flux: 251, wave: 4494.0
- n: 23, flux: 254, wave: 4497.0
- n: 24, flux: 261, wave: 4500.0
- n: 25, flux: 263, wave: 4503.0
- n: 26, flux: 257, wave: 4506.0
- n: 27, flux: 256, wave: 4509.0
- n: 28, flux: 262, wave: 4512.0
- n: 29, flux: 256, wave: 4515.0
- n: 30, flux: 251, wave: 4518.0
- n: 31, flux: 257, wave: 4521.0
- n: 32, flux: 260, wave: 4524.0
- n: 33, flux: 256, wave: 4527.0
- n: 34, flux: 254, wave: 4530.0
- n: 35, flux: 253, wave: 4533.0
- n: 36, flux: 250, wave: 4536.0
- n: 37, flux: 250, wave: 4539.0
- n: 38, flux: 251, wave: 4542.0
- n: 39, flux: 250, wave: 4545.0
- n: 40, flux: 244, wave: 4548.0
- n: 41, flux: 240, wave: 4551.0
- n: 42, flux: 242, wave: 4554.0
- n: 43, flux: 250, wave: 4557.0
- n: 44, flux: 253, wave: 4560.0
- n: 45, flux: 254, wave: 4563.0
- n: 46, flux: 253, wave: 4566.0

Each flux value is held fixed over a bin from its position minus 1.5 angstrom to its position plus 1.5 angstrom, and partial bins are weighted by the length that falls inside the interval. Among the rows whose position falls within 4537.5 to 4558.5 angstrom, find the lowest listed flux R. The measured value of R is 240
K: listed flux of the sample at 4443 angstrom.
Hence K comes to 233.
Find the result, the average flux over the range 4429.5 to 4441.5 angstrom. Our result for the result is 233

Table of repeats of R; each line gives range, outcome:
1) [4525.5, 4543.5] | 250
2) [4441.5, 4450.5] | 233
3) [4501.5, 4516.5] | 256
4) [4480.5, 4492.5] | 254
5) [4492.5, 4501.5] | 251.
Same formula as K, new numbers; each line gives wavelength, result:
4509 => 256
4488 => 255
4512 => 262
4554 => 242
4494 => 251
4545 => 250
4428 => 232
